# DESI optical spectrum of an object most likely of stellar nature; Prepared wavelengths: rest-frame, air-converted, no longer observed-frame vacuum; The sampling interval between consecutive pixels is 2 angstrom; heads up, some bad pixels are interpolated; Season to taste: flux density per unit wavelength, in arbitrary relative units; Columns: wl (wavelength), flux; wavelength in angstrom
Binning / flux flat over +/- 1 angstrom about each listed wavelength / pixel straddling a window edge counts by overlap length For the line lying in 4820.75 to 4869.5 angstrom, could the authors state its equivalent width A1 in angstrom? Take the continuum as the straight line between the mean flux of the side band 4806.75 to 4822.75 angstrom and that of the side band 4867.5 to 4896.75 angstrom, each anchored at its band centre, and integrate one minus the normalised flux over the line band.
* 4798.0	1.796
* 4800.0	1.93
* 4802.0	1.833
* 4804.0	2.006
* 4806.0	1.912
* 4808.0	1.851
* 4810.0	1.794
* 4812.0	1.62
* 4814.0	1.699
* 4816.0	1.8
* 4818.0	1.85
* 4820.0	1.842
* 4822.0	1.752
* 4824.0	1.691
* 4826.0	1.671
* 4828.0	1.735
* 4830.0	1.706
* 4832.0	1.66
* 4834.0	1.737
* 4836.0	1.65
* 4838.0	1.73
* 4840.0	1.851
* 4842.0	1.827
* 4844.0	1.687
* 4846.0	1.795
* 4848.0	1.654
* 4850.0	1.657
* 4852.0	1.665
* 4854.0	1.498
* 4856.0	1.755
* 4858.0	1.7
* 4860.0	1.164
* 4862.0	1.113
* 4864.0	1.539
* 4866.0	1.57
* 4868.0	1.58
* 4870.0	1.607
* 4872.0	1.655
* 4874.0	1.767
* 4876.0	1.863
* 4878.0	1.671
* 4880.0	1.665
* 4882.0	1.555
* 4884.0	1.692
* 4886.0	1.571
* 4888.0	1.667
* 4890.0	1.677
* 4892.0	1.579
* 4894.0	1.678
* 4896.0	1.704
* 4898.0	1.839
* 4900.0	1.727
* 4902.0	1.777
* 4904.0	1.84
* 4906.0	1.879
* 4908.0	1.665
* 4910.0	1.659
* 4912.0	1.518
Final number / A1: 2.4 angstrom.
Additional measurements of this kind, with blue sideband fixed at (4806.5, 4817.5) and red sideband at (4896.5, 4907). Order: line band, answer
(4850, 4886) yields 3.99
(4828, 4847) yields 0.41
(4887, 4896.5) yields 0.76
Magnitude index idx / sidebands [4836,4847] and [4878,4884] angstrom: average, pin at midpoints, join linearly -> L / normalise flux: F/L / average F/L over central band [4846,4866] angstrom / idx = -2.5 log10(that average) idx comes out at 0.12 mag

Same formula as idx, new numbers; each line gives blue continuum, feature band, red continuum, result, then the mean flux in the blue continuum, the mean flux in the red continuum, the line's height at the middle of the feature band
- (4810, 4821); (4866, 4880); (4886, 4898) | 0.01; 1.77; 1.67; 1.69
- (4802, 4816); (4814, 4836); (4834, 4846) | 0.03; 1.81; 1.75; 1.78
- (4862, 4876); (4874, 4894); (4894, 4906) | 0.01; 1.6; 1.78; 1.69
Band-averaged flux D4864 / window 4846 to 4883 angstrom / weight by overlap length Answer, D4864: 1.6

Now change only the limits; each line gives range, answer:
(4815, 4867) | 1.67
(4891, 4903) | 1.72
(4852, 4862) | 1.5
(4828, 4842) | 1.73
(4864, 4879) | 1.66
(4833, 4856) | 1.71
